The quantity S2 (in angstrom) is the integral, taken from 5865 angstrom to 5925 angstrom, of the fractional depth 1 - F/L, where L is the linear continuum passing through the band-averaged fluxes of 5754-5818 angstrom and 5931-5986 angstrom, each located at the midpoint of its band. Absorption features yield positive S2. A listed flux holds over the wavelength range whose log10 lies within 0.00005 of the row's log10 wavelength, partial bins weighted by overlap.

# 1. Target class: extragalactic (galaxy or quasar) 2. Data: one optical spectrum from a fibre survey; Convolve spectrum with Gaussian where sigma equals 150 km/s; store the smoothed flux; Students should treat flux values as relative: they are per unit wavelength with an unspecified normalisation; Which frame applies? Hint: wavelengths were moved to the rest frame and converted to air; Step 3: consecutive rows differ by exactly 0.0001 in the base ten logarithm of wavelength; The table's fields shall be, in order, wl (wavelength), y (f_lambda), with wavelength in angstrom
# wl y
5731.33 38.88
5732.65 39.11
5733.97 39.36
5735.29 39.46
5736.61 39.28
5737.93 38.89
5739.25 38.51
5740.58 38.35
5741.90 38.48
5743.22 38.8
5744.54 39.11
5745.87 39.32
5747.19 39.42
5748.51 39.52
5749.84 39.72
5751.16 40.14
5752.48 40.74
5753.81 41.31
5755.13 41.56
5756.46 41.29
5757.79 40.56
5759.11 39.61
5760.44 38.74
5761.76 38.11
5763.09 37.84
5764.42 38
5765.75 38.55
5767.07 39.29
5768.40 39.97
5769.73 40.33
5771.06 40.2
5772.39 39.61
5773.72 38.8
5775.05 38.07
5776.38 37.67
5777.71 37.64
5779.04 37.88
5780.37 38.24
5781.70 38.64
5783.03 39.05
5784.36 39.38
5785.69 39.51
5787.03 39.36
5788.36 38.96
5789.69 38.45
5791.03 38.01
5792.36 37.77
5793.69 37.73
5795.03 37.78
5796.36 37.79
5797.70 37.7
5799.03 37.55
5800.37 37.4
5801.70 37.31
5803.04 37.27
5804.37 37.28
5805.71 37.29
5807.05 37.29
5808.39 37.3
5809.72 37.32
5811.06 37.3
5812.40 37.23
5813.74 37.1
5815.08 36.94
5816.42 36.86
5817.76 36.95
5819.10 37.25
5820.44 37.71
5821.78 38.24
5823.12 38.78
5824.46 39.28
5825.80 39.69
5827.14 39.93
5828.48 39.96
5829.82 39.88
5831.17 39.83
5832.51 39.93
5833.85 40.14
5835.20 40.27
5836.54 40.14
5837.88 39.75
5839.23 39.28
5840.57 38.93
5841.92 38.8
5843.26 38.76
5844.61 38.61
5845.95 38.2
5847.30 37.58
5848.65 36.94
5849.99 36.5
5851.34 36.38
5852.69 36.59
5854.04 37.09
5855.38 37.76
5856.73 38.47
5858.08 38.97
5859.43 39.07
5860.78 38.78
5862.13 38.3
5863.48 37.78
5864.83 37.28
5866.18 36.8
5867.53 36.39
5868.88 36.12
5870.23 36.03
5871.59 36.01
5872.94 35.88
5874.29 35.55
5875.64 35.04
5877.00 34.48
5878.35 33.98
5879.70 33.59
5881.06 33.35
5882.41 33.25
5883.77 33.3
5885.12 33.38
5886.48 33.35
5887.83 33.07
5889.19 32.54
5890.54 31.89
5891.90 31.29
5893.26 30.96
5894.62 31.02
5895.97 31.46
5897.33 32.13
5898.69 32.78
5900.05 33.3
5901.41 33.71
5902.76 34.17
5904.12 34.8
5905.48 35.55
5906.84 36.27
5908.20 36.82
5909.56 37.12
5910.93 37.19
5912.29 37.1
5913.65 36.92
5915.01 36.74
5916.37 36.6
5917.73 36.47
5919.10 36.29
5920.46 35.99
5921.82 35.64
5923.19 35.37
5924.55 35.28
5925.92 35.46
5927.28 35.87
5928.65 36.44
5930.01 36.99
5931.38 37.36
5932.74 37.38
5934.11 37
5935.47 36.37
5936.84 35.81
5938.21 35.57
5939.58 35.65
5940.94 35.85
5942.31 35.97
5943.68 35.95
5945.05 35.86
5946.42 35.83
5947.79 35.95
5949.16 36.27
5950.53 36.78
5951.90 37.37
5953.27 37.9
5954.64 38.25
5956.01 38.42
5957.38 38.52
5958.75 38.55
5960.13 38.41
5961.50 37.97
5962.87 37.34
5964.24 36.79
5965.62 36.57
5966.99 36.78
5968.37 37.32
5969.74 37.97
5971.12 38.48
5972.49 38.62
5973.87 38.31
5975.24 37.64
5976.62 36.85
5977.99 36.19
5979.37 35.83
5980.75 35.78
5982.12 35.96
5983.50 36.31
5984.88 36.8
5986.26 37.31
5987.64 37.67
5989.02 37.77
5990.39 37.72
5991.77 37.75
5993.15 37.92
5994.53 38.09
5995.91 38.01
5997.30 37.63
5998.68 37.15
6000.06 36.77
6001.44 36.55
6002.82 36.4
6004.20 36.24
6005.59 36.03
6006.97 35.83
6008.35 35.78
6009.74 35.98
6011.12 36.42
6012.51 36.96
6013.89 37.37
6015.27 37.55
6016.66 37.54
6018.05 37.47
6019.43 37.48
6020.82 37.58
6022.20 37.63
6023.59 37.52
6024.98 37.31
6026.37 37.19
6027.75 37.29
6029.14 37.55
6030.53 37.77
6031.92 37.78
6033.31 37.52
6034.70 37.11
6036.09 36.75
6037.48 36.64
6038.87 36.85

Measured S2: 4.48 angstrom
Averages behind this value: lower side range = 38.4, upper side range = 37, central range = 34.7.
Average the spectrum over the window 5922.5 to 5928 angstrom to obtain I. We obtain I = 35.4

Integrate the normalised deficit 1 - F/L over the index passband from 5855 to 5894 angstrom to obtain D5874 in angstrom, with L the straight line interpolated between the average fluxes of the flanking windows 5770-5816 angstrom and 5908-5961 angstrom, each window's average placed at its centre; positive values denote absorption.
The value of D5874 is 2.1 angstrom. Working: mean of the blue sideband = 38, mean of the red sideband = 36.6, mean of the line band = 35.2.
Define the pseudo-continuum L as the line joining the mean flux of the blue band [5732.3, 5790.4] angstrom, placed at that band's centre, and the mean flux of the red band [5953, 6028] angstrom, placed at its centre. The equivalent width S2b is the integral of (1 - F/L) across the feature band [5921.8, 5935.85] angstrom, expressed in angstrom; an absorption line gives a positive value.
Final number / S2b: 0.5 angstrom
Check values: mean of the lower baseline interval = 39.2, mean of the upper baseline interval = 37.3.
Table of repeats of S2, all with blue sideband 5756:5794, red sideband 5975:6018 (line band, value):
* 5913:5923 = 0.3 angstrom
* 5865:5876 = 0.6 angstrom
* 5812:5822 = 0.3 angstrom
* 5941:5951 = 0.3 angstrom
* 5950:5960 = -0.2 angstrom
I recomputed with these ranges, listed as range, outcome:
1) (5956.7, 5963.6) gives 38.2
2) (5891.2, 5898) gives 31.4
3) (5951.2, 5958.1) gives 38.1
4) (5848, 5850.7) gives 36.8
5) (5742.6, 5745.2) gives 39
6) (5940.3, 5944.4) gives 35.9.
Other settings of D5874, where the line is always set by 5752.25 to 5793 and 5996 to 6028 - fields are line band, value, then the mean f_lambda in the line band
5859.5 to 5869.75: 0.23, 37.4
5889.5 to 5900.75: 1.81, 31.9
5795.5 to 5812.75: 0.64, 37.4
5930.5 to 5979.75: 0.54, 37.1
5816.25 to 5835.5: -0.19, 39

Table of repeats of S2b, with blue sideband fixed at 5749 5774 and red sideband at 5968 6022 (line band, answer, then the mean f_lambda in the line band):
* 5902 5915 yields 0.6 angstrom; 36.2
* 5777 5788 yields 0.2 angstrom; 38.7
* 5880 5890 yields 1.3 angstrom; 33.2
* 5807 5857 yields 0.8 angstrom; 38.3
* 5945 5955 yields 0.2 angstrom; 36.8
